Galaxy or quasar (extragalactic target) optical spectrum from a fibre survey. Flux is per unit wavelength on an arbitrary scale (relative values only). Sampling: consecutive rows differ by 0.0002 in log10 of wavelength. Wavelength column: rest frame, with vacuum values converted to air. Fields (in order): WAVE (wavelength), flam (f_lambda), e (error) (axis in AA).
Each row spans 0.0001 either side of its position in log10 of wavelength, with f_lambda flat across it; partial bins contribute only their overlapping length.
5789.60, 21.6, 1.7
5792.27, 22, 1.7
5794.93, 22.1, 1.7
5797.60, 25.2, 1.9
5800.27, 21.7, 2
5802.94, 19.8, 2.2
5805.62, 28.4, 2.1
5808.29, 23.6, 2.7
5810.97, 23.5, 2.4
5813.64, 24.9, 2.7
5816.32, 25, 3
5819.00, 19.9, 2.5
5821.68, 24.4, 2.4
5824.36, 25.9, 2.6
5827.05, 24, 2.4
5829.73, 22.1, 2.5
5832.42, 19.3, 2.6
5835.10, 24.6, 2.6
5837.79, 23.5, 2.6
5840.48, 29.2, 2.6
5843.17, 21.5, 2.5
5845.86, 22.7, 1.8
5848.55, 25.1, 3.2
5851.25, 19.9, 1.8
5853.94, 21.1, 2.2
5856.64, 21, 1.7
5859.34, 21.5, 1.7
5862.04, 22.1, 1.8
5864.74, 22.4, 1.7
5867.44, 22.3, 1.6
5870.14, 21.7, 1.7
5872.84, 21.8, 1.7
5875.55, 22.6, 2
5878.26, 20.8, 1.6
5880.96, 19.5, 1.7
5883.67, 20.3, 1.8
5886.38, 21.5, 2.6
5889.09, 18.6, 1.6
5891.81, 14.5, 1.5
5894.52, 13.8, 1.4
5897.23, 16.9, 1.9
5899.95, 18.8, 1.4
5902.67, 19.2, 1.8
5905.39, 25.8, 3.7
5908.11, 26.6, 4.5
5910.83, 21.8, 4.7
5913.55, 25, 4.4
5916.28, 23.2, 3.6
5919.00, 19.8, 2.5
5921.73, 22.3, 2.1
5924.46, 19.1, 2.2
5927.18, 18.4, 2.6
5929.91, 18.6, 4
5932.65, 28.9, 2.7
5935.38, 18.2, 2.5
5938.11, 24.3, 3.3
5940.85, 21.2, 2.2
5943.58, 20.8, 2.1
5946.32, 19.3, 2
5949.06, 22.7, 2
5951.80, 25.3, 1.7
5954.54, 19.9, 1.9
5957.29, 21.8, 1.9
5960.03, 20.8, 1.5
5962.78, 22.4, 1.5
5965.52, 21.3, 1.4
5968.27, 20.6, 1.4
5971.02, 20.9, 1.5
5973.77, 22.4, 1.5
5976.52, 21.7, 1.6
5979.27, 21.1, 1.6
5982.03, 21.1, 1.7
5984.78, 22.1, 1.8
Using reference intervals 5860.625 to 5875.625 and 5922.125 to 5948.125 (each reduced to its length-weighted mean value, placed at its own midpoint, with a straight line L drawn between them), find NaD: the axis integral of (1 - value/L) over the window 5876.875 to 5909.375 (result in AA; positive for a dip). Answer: 3.0 AA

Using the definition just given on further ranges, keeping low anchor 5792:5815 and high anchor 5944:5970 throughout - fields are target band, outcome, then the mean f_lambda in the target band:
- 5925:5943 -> 0.31 AA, 21.5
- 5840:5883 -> 1.43 AA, 22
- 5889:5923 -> 2.49 AA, 20.6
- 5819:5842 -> -0.67 AA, 23.9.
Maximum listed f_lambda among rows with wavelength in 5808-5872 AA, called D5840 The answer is 29.2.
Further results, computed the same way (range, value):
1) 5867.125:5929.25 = 26.6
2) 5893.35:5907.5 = 25.8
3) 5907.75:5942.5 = 28.9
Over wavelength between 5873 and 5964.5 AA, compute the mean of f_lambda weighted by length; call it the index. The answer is 21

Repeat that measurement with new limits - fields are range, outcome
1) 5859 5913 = 20.7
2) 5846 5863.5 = 21.8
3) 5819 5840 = 23.4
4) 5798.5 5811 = 23.4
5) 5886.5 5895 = 16.7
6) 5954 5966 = 21.3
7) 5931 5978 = 21.9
